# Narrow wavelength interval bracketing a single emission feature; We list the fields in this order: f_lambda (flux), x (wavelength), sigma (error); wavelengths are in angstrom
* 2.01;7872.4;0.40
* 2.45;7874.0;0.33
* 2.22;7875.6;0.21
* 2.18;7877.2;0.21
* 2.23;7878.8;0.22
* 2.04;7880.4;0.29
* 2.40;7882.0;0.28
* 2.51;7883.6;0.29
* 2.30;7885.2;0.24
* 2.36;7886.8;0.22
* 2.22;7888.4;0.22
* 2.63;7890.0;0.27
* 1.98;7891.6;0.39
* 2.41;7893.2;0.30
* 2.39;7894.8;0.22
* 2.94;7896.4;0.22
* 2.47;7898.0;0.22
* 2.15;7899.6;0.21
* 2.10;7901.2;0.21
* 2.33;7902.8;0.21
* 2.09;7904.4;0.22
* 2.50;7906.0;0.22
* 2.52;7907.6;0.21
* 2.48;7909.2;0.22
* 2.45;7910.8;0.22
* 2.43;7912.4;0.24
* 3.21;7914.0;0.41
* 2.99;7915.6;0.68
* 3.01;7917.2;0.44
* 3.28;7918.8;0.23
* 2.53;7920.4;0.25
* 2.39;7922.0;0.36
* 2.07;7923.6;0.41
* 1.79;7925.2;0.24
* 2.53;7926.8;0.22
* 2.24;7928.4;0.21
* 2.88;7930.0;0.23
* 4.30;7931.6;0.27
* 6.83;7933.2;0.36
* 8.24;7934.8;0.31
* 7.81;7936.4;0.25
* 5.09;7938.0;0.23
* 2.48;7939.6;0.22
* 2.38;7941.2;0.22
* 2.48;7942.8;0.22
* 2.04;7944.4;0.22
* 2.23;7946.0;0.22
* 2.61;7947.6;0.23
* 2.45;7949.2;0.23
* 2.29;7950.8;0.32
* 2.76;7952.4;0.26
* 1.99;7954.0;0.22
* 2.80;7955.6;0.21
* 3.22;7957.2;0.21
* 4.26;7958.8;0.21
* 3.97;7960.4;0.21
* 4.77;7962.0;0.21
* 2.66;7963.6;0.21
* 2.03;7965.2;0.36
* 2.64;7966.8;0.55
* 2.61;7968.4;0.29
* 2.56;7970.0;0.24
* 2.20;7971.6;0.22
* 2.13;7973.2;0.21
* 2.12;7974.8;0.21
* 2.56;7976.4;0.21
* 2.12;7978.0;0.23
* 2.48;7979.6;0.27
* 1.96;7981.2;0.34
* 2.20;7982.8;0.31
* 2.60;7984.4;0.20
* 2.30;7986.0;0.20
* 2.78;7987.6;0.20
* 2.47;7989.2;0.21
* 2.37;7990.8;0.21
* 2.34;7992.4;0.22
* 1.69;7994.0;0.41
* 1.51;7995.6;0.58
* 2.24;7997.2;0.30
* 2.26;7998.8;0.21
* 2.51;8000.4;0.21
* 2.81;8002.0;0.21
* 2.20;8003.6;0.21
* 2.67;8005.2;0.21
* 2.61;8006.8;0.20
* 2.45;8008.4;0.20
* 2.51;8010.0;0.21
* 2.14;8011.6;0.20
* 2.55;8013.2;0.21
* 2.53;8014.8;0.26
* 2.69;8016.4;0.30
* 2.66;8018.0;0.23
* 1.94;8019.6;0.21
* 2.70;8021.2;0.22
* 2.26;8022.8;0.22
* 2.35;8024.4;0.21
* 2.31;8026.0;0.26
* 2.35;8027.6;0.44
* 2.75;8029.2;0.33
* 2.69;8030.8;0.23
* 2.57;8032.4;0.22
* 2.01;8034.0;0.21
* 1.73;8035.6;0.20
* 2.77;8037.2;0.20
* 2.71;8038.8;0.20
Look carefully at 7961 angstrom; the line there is [N II]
